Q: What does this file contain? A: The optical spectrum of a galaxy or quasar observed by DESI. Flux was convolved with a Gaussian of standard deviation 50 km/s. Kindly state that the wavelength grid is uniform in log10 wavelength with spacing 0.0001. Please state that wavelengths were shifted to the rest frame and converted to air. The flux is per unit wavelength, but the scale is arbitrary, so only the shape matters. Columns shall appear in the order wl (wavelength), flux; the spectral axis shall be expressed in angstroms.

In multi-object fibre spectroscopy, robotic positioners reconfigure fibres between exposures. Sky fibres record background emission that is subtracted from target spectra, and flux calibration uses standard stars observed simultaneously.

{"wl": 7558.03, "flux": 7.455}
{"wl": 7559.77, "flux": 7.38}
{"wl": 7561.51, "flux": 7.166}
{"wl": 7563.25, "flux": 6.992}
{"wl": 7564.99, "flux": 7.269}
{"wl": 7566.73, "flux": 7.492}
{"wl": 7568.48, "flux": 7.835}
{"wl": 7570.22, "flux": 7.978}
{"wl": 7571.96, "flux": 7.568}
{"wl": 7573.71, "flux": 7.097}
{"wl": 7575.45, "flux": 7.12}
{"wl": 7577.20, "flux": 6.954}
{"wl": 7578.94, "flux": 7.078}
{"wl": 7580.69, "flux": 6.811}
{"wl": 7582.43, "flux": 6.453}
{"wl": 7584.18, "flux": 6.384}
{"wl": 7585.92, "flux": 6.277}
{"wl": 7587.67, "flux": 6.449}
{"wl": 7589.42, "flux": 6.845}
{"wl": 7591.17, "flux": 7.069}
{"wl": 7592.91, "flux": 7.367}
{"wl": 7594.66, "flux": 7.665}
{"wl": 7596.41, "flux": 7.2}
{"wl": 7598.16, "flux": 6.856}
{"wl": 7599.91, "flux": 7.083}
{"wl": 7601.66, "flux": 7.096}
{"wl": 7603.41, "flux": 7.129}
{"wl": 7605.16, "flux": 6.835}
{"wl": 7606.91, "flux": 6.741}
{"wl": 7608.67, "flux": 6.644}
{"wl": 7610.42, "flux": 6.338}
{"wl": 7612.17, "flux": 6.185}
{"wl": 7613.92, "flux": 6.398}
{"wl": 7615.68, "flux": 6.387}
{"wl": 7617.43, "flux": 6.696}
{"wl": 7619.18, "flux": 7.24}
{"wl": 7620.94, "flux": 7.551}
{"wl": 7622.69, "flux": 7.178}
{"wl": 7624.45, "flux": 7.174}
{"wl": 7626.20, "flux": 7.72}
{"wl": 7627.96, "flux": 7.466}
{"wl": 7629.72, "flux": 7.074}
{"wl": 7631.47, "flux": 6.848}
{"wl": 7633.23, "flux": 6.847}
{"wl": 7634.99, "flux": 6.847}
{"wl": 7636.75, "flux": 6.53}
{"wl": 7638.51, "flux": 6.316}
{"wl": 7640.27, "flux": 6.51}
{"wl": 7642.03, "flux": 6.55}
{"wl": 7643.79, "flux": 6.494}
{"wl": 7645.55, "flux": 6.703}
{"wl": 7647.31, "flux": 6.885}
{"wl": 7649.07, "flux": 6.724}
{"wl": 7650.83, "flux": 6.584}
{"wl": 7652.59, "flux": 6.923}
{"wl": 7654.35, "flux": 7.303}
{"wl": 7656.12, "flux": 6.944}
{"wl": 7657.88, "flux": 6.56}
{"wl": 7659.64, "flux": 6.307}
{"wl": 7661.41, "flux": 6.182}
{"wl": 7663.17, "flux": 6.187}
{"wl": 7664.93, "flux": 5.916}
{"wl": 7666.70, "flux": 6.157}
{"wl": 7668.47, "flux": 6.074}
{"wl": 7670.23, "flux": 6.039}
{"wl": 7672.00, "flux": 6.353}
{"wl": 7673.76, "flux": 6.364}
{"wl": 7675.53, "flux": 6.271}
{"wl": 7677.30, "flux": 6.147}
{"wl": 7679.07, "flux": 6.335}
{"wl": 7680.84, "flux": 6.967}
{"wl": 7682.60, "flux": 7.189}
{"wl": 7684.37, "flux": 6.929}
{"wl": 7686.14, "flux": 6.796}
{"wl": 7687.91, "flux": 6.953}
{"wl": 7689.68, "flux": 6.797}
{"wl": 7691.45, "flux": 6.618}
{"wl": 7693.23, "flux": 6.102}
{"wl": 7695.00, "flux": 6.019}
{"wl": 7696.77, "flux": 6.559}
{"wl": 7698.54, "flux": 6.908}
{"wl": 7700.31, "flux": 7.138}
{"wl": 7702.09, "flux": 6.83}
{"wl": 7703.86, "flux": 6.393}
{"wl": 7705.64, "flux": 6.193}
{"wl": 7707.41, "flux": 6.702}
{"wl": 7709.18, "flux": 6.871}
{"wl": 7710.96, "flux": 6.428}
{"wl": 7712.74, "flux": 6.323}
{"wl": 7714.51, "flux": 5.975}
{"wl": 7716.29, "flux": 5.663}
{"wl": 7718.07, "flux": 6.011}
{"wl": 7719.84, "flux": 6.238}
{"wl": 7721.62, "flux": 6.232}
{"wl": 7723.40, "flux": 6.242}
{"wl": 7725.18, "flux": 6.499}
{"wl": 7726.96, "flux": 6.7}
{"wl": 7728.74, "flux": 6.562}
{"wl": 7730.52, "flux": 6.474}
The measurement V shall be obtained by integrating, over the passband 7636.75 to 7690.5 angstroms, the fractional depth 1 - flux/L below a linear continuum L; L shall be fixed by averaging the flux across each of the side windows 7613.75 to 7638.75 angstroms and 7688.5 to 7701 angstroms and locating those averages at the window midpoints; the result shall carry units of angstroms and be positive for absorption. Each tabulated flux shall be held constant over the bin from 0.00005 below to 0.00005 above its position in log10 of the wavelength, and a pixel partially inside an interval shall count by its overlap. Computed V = 1.75 angstroms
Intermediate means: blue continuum 6.98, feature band 6.55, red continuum 6.59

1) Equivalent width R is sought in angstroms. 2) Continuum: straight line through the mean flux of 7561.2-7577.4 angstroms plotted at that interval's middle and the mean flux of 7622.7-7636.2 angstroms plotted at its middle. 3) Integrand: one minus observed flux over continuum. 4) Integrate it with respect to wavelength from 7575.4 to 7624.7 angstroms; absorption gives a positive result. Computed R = 2.6 angstroms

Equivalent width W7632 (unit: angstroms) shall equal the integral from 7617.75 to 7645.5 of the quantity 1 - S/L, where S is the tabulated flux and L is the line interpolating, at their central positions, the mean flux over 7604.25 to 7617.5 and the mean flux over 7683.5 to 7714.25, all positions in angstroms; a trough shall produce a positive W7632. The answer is -1.7 angstroms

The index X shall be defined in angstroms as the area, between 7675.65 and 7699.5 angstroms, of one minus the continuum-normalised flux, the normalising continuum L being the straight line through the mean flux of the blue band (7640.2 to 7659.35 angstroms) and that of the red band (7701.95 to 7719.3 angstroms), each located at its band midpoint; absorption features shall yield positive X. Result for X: -0.6 angstroms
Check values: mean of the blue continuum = 6.74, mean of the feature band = 6.63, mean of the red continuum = 6.32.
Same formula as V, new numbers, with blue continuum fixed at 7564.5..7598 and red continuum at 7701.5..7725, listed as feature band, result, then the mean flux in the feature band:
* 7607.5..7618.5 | 0.7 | 6.46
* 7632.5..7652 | 0.3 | 6.64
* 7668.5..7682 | 0.4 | 6.36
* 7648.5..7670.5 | 0.6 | 6.46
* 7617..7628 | -0.7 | 7.3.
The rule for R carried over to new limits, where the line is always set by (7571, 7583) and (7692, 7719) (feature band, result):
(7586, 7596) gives -0.1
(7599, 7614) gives 0.3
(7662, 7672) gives 0.7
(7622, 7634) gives -0.7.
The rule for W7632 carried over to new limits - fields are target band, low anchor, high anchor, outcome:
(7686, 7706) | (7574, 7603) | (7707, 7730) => -0.5 angstroms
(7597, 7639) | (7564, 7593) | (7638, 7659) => -0.2 angstroms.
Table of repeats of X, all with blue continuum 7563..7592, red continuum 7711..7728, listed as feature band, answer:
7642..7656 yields -0.4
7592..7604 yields -0.5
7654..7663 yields 0.0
